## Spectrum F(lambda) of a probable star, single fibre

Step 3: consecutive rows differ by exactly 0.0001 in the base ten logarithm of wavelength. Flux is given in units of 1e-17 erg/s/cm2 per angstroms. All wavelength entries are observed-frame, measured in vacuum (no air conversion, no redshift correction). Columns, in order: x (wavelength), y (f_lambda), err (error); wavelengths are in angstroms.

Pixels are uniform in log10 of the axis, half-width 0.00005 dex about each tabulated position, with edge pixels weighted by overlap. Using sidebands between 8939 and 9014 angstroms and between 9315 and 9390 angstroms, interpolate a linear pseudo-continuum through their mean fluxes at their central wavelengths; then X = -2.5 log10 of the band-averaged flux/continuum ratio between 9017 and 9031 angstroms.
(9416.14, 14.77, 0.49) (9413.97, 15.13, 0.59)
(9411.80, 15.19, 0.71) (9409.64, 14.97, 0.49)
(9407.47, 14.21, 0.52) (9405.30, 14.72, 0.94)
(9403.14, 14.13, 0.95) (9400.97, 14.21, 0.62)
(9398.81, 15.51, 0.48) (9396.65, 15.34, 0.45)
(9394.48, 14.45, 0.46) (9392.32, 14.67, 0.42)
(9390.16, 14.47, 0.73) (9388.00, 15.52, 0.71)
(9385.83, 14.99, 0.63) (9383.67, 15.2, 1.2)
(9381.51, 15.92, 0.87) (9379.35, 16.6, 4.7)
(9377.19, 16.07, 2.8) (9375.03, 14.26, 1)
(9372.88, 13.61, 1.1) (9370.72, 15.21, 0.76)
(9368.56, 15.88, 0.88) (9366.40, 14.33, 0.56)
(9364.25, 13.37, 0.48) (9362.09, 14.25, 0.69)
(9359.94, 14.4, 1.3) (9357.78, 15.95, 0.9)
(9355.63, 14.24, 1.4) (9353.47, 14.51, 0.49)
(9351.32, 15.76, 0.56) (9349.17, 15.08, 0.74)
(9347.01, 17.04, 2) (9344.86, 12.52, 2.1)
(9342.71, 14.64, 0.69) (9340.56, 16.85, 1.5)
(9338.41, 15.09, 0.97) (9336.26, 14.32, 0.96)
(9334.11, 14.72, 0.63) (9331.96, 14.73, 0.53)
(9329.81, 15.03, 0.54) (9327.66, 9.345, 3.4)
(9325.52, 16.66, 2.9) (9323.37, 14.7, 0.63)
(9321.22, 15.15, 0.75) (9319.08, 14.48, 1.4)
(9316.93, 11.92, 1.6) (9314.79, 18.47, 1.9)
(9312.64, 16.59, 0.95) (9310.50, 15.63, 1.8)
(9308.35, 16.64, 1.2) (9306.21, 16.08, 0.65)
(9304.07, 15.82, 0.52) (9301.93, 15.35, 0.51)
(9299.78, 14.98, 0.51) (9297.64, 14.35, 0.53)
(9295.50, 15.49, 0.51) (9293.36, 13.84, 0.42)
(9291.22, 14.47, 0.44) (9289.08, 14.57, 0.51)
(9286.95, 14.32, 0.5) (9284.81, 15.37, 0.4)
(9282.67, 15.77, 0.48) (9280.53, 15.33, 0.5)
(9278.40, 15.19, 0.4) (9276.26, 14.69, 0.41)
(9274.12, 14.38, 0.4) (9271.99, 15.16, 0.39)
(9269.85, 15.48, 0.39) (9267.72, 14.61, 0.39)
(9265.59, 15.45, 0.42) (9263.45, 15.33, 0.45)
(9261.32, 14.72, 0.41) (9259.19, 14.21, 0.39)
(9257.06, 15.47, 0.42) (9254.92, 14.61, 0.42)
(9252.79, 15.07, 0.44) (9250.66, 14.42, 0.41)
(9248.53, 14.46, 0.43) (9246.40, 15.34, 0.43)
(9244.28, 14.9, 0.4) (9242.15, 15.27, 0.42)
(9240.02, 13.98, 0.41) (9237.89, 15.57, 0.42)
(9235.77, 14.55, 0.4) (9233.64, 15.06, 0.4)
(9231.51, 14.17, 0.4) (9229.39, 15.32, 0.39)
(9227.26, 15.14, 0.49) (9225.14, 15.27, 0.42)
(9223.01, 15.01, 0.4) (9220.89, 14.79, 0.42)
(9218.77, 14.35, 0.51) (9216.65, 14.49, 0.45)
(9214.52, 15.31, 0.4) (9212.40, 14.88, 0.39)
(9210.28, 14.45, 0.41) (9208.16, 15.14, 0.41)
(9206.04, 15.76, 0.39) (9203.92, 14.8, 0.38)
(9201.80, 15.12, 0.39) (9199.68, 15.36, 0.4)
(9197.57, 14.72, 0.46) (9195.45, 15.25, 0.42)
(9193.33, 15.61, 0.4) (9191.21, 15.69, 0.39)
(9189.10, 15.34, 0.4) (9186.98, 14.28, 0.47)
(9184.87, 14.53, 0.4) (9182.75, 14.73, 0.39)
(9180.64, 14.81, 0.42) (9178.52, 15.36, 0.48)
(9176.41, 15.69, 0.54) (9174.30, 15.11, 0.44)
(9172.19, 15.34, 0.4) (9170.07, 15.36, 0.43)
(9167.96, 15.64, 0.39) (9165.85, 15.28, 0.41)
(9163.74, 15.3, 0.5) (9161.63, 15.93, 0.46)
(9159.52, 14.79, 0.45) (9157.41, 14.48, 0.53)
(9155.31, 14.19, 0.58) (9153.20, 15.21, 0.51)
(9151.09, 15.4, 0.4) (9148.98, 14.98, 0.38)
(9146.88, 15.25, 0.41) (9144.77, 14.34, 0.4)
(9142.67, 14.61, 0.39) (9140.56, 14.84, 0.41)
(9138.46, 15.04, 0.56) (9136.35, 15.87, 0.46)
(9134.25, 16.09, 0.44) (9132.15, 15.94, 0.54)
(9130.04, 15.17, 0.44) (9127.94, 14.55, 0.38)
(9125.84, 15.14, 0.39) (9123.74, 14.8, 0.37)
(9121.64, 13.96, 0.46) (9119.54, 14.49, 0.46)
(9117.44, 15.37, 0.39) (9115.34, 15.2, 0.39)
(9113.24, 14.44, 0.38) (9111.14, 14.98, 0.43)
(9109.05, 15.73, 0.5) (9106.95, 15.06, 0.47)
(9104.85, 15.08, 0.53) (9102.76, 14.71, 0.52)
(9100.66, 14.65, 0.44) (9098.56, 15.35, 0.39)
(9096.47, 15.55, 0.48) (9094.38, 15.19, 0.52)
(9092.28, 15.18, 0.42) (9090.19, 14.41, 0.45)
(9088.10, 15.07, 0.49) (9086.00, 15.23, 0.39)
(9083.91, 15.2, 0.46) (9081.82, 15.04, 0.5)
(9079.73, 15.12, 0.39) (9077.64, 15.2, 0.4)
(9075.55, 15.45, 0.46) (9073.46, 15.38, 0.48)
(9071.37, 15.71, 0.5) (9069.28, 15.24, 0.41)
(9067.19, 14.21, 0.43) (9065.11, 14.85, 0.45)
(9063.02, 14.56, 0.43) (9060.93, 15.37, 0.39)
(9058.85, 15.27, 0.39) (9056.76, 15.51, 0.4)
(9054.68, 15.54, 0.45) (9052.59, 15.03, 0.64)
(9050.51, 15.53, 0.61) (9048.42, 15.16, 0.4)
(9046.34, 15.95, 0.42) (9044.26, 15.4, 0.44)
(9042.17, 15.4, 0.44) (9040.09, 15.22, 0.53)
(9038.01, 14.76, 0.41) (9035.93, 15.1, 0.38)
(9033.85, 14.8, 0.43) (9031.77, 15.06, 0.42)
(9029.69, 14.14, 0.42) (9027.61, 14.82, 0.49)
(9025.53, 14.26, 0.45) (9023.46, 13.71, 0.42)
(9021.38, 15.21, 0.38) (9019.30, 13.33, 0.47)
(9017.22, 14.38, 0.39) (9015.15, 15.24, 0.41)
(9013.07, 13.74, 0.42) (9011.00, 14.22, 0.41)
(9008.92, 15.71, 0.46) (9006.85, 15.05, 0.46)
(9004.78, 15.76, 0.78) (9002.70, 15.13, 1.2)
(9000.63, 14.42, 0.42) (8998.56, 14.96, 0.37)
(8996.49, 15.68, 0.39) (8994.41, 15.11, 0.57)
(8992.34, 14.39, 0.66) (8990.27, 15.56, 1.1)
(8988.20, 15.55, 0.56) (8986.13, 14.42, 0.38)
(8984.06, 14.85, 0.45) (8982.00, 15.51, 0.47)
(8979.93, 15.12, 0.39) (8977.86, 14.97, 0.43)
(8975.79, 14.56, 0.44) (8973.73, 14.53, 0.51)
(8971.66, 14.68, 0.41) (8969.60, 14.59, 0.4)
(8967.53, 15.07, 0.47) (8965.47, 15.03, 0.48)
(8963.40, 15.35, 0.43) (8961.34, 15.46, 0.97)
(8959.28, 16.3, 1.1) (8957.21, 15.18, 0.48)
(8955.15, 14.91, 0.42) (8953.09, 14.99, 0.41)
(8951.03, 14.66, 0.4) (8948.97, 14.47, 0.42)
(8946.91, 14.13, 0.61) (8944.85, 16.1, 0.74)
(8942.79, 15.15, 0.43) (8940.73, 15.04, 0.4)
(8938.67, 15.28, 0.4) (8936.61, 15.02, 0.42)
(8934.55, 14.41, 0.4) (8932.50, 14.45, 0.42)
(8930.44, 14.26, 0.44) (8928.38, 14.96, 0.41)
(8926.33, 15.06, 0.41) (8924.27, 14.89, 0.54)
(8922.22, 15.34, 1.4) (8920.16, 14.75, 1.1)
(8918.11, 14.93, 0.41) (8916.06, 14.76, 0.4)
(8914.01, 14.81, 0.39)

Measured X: 0.05 mag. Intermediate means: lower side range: 15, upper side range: 14.8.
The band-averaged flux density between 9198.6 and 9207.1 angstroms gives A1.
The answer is 15.3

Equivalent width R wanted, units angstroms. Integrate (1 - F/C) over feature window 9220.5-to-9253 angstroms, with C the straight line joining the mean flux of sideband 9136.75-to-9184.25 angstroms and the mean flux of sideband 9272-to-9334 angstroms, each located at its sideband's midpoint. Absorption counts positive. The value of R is 0.3 angstroms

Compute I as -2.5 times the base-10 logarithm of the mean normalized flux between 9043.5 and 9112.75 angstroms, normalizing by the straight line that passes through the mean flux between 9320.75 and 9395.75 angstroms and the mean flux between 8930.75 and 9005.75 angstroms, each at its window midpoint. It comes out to -0.02 mag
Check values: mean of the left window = 15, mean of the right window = 14.8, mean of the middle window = 15.2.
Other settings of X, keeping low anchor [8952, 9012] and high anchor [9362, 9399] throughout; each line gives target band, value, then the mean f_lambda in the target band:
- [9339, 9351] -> -0.019 mag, 15.3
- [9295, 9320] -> -0.034 mag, 15.5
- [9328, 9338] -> 0.050 mag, 14.3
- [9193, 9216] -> -0.005 mag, 15.1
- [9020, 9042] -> 0.025 mag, 14.7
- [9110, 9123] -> 0.021 mag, 14.8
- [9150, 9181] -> -0.012 mag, 15.2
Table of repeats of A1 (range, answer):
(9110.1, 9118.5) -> 15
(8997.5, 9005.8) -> 15.1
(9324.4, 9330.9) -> 13.7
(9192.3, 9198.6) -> 15.2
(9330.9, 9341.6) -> 15.1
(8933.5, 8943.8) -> 15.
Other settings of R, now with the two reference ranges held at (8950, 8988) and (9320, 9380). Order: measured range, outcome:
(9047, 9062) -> -0.4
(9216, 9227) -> 0.0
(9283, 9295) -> 0.2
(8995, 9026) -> 0.5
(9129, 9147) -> -0.4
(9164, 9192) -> -0.5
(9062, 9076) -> -0.1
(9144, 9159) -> 0.1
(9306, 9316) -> -1.3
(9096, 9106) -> -0.1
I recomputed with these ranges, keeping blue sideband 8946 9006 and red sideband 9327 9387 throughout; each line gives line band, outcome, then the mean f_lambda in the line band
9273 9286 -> -0.018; 15.1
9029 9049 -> -0.010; 15.1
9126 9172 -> -0.017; 15.2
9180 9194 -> -0.006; 15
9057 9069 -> 0.004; 14.9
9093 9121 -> -0.007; 15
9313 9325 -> -0.020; 15.1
